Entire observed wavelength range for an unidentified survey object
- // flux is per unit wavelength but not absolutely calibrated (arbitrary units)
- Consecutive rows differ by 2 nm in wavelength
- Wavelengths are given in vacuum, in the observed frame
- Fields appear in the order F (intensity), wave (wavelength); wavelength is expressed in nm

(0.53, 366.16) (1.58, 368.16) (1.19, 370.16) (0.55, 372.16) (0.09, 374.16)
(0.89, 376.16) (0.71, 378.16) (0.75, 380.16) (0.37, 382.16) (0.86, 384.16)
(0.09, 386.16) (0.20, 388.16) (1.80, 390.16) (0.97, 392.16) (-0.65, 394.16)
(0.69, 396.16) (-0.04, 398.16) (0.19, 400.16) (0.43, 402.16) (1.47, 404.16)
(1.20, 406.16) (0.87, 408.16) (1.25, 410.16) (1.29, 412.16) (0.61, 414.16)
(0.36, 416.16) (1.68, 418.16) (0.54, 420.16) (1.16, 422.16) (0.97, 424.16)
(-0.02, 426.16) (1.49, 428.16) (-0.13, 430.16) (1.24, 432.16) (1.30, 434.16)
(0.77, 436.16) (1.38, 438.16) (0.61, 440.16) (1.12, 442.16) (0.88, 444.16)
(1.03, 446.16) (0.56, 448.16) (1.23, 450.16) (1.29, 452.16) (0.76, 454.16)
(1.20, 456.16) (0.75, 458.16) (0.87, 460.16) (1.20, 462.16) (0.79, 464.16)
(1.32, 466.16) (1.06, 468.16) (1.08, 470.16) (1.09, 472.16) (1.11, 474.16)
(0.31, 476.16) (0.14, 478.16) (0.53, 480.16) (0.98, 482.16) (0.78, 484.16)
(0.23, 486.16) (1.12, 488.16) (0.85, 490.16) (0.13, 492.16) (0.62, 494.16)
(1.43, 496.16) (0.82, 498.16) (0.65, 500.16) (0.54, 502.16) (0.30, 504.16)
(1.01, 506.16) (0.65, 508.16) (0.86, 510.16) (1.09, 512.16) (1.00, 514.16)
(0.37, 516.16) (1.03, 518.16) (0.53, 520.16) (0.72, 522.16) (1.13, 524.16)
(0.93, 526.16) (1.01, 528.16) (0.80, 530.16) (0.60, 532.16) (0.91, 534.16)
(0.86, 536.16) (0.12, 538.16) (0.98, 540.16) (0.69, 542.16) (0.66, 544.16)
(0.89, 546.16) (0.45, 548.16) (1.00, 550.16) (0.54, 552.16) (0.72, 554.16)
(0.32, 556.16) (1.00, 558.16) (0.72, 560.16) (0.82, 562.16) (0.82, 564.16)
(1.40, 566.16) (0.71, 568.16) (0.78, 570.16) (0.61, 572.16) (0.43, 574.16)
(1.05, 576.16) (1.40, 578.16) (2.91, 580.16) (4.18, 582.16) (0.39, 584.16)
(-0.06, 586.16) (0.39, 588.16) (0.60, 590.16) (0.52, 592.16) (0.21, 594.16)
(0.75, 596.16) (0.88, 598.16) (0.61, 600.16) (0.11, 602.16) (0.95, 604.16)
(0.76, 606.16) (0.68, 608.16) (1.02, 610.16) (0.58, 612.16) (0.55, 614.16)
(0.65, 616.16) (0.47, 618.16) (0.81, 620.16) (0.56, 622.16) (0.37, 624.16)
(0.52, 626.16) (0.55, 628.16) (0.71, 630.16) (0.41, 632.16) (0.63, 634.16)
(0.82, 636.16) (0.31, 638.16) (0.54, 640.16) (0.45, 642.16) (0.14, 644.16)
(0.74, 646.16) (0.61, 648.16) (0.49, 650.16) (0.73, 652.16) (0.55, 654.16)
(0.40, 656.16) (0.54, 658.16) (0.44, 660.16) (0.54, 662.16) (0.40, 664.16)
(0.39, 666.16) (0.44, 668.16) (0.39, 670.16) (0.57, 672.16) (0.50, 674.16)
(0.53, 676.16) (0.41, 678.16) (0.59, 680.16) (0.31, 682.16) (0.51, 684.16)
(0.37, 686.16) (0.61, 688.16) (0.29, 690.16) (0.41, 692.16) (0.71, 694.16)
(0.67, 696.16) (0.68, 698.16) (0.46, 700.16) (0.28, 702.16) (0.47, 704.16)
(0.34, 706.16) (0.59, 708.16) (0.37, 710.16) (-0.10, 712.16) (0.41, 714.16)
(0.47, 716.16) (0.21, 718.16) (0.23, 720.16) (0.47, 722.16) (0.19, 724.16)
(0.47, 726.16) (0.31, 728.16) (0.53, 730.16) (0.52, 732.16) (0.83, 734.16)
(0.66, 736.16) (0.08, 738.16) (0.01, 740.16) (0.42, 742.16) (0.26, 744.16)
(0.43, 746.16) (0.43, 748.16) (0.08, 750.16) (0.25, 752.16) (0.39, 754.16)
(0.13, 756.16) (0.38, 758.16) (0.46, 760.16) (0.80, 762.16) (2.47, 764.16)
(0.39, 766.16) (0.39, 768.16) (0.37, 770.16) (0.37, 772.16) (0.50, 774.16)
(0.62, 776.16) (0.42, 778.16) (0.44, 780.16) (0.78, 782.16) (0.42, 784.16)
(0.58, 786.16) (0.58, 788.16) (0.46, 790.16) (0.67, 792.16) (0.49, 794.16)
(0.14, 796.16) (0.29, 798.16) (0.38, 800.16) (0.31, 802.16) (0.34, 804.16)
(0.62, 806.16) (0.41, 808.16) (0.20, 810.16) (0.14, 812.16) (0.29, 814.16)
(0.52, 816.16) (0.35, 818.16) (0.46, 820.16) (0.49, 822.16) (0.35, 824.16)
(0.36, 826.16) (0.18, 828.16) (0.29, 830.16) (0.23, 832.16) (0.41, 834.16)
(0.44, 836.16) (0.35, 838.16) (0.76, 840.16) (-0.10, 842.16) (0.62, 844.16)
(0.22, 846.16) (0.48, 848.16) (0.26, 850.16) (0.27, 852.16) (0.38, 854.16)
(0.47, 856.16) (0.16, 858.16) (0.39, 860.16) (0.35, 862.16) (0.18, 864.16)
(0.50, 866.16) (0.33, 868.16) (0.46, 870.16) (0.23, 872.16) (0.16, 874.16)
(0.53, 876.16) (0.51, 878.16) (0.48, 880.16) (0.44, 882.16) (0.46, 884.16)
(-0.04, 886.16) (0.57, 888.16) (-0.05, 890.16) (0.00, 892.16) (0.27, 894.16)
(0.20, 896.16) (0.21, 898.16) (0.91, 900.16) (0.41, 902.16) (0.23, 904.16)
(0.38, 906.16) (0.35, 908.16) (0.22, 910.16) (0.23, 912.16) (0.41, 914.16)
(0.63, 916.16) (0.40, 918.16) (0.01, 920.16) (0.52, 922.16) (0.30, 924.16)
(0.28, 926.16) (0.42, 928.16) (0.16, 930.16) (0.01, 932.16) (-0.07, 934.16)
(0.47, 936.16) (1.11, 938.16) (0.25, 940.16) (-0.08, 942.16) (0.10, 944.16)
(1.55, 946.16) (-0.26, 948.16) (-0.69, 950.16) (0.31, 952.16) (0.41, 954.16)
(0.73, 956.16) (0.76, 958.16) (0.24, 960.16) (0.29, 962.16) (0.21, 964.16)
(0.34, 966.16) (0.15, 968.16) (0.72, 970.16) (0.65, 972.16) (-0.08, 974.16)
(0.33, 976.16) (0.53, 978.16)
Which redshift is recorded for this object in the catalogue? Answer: 0.164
